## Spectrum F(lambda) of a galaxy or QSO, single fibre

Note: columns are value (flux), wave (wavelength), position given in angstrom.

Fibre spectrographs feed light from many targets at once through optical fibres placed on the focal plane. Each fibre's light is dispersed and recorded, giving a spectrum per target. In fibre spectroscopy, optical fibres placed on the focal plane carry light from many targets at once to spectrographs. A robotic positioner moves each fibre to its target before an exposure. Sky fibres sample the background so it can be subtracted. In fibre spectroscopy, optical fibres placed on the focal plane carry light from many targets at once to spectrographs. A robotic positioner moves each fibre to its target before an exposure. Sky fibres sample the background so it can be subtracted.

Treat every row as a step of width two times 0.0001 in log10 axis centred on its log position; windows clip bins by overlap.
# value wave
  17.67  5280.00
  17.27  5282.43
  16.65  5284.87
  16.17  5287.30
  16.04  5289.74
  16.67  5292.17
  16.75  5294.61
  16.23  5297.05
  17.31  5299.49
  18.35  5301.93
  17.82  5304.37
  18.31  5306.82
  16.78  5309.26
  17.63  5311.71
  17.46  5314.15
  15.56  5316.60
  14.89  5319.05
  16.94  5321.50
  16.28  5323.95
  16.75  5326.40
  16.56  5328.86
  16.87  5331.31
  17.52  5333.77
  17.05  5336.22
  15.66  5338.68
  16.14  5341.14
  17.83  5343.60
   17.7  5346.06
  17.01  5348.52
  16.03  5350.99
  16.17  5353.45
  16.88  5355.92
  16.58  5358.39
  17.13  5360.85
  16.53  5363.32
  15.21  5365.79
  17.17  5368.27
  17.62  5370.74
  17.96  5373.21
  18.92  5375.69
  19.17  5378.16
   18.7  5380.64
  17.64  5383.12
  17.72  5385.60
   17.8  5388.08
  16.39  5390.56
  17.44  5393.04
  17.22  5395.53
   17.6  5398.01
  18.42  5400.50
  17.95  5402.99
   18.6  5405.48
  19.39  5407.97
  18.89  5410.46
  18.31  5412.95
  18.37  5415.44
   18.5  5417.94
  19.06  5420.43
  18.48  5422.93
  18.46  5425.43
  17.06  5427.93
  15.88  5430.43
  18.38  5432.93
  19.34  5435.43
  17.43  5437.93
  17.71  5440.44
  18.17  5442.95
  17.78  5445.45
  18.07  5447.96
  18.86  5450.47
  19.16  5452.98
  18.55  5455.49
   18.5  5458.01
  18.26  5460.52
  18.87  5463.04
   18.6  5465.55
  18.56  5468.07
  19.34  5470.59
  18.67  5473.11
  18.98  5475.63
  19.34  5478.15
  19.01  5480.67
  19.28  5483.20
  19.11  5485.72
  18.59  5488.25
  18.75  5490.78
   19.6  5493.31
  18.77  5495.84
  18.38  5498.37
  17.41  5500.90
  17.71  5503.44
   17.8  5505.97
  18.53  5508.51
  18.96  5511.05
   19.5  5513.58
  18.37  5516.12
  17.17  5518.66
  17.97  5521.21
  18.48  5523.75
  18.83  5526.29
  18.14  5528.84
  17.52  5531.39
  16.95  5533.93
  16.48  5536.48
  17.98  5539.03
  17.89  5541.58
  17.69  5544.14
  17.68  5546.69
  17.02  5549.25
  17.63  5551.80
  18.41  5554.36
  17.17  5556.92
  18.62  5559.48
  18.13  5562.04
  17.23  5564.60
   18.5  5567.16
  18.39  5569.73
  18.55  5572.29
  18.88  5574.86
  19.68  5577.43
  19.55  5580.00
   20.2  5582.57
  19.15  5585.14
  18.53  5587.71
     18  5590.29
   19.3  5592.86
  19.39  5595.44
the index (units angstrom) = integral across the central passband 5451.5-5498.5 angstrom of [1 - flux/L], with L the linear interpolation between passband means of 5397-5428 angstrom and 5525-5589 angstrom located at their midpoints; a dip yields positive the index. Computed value -1.4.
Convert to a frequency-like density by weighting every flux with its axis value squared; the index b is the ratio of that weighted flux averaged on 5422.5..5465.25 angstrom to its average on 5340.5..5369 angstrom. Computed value 1.13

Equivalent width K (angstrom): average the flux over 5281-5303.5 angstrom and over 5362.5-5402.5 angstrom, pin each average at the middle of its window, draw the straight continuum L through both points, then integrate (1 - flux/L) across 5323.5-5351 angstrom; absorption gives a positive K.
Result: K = 0.6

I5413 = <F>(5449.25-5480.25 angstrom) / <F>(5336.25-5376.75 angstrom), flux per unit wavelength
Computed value 1.11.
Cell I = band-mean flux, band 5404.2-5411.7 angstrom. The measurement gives 19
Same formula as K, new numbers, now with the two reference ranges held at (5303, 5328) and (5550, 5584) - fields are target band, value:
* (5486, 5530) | -0.74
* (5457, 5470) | -0.56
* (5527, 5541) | 0.61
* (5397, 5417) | -1.15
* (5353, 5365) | 0.35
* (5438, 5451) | -0.23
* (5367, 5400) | -0.98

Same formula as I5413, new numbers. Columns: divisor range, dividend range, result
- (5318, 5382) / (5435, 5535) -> 1.09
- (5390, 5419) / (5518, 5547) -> 0.98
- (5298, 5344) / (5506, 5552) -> 1.06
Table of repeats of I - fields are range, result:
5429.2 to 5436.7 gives 17.9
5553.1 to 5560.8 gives 18.1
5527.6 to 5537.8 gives 17.3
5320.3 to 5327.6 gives 16.7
